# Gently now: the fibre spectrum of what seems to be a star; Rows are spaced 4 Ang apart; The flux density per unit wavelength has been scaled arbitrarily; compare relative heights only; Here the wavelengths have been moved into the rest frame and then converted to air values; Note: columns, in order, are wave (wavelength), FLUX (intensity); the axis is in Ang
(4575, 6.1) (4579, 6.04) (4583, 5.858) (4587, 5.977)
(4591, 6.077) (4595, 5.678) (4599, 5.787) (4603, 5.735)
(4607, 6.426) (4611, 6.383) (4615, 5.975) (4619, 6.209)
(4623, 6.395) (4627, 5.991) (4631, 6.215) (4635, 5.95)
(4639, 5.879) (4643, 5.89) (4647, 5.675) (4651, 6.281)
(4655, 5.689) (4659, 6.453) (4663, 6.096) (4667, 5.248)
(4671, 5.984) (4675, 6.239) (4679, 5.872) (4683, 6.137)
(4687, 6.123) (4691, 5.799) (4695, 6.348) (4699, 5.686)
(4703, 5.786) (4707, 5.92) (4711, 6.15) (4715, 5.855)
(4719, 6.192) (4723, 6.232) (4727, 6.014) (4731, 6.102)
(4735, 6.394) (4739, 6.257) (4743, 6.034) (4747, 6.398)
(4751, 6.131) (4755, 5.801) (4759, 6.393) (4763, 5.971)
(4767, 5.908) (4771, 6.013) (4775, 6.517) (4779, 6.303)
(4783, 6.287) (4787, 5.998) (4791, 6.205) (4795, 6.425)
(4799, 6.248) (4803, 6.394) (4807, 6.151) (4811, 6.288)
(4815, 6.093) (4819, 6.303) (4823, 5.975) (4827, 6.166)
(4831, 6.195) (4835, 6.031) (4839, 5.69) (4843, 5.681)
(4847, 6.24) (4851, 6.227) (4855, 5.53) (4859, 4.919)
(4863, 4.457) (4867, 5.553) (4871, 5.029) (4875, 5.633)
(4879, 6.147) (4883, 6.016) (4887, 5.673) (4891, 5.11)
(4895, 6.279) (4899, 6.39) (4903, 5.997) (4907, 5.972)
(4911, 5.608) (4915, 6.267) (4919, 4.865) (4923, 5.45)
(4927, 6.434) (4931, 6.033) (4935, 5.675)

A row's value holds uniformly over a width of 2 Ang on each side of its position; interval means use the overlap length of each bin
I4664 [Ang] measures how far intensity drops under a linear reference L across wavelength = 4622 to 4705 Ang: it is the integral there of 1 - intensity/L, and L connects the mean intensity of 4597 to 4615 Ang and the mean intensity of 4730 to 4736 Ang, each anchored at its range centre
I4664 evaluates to 2.3 Ang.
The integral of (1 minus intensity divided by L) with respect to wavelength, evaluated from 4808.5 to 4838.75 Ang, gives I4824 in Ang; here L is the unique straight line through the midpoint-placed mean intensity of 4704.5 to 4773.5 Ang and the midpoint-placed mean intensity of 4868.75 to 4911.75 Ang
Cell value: -0.94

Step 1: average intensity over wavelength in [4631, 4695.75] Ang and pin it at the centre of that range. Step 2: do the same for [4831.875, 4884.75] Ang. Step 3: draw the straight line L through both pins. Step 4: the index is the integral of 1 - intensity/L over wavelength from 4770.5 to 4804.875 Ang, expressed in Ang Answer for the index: -3.07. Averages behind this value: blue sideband 5.98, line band 6.28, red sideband 5.64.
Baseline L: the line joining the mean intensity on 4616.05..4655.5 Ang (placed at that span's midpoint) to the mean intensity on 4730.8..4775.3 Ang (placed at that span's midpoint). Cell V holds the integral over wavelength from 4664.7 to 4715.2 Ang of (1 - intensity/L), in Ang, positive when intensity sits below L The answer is 1.2 Ang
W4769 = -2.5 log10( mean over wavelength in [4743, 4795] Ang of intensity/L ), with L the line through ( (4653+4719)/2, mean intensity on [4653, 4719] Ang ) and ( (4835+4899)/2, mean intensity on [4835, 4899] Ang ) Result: -0.062 mag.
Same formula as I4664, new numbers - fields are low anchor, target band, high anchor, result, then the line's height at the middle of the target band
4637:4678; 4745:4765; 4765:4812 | 0.0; 6.15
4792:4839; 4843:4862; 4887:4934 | 1.2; 6.05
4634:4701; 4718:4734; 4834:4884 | -0.8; 5.85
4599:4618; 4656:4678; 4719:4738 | 0.6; 6.14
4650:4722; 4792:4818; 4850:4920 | -2.1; 5.79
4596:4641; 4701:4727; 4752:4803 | 0.5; 6.14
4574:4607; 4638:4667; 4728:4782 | 0.4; 6.02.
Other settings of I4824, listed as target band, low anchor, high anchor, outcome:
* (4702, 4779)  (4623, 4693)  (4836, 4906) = -3.26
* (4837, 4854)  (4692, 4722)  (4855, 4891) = -1.31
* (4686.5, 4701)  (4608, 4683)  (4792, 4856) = 0.19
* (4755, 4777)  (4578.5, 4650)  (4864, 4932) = -0.92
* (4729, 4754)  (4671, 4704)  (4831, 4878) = -1.42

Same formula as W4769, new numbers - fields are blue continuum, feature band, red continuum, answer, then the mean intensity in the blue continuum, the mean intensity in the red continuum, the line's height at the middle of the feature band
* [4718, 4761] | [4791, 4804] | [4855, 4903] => -0.07 mag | 6.18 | 5.58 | 5.93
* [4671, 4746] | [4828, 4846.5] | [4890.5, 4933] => 0.00 mag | 6.07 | 5.88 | 5.95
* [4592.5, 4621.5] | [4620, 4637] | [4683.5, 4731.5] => -0.02 mag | 6.03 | 6.02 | 6.03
